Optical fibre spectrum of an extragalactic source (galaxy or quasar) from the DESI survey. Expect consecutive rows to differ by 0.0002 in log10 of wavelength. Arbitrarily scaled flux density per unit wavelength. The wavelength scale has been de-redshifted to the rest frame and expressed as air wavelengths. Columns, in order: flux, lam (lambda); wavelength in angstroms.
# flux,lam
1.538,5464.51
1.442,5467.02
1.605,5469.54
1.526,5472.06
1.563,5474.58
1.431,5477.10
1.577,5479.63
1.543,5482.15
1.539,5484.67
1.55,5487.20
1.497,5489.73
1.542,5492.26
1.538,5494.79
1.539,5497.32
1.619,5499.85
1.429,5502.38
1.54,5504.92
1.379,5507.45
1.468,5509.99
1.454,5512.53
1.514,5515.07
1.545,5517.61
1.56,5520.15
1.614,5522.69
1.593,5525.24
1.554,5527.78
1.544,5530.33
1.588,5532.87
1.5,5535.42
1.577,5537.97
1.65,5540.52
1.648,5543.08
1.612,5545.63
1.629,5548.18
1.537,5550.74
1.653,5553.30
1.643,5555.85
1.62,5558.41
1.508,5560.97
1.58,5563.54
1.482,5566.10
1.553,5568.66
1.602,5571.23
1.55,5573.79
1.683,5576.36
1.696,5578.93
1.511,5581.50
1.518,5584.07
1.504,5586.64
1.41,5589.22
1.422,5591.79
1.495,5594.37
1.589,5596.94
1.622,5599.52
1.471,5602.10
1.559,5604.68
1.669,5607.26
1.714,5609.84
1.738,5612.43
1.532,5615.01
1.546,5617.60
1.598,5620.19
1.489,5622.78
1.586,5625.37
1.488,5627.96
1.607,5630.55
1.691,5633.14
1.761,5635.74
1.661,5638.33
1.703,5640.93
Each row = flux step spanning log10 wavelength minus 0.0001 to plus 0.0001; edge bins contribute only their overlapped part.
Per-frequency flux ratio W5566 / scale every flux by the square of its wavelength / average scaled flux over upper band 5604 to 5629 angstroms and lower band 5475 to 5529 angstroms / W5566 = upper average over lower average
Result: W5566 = 1.09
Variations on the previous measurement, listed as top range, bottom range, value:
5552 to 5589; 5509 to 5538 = 1.04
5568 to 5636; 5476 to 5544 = 1.06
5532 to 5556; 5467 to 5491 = 1.07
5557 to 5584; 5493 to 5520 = 1.07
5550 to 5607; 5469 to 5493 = 1.05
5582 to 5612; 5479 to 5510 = 1.06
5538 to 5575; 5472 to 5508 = 1.07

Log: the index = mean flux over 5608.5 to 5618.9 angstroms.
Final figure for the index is 1.63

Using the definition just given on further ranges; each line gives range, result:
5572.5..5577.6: 1.62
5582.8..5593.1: 1.46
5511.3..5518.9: 1.5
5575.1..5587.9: 1.58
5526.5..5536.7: 1.55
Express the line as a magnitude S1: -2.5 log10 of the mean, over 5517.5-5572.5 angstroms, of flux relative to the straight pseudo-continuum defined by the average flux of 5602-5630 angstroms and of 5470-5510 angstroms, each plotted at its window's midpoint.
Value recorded -0.02 mag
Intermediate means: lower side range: 1.52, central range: 1.58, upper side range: 1.59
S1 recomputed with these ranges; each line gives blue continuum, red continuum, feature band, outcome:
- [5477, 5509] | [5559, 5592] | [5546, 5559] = -0.05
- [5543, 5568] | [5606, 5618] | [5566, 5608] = 0.05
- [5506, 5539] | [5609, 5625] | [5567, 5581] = -0.03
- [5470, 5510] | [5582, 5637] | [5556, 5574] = -0.01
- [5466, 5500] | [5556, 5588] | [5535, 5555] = -0.03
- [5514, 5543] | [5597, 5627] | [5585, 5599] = 0.07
